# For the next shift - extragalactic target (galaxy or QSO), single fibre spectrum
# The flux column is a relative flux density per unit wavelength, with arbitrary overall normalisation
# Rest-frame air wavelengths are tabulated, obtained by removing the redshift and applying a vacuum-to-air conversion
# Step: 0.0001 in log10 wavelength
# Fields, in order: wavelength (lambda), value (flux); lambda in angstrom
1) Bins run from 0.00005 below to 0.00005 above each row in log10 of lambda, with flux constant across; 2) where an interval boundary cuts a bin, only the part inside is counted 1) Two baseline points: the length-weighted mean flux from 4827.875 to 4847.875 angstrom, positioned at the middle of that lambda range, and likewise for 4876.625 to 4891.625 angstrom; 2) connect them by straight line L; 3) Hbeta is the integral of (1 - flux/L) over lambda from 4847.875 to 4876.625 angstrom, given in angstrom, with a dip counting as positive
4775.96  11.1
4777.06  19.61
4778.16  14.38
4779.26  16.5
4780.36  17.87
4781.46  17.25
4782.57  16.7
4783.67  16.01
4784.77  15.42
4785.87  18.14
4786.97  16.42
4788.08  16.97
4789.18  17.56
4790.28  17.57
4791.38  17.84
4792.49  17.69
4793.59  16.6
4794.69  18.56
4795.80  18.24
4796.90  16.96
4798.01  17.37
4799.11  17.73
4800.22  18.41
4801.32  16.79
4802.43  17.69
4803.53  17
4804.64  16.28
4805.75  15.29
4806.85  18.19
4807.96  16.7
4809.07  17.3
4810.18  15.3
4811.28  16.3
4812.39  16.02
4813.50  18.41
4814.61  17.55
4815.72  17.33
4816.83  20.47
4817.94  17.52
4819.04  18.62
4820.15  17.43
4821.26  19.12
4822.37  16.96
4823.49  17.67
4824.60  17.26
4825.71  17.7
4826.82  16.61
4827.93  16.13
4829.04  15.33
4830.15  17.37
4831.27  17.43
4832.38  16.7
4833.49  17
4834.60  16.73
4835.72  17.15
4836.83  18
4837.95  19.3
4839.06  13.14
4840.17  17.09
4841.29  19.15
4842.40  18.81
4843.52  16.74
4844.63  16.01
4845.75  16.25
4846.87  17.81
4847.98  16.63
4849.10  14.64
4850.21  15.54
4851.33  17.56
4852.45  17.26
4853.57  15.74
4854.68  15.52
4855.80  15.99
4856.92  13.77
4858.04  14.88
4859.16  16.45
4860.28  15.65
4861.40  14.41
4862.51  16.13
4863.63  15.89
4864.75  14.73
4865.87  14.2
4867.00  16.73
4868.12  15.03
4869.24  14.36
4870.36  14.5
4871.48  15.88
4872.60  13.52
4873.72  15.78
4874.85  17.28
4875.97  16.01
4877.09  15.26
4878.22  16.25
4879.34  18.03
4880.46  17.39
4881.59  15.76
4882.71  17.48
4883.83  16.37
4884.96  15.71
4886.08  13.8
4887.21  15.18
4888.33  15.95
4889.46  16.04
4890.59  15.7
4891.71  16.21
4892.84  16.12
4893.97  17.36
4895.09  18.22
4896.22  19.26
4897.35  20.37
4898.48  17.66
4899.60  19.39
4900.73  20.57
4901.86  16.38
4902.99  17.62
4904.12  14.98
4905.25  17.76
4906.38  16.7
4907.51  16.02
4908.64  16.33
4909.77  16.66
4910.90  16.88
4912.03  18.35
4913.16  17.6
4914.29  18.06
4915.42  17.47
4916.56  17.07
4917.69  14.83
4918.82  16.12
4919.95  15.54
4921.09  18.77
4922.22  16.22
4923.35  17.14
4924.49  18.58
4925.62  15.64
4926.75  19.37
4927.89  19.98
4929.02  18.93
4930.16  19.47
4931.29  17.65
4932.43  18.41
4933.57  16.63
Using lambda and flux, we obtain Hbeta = 1.7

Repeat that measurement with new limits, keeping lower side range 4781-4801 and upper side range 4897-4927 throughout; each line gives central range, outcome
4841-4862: 1.31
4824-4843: 0.20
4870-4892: 1.76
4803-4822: -0.05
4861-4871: 1.26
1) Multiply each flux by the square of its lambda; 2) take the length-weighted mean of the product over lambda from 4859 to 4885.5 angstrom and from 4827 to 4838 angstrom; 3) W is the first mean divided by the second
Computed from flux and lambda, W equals 0.9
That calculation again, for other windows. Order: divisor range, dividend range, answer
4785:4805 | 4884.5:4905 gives 1.02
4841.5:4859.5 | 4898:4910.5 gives 1.08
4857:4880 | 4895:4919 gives 1.14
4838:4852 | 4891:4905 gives 1.09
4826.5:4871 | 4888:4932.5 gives 1.10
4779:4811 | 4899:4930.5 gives 1.07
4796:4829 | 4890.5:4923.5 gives 1.04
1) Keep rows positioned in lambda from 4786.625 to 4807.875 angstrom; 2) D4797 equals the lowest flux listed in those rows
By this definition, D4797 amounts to 15.29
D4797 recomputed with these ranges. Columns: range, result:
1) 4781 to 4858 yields 13.14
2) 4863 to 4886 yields 13.52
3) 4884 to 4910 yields 13.8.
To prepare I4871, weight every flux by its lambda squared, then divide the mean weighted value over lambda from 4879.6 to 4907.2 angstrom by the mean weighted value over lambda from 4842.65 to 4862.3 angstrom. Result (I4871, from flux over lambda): 1.08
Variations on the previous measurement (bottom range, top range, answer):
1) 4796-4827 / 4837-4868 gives 0.95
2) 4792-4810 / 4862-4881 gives 0.94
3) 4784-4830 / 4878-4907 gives 1.02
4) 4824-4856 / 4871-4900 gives 1.01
